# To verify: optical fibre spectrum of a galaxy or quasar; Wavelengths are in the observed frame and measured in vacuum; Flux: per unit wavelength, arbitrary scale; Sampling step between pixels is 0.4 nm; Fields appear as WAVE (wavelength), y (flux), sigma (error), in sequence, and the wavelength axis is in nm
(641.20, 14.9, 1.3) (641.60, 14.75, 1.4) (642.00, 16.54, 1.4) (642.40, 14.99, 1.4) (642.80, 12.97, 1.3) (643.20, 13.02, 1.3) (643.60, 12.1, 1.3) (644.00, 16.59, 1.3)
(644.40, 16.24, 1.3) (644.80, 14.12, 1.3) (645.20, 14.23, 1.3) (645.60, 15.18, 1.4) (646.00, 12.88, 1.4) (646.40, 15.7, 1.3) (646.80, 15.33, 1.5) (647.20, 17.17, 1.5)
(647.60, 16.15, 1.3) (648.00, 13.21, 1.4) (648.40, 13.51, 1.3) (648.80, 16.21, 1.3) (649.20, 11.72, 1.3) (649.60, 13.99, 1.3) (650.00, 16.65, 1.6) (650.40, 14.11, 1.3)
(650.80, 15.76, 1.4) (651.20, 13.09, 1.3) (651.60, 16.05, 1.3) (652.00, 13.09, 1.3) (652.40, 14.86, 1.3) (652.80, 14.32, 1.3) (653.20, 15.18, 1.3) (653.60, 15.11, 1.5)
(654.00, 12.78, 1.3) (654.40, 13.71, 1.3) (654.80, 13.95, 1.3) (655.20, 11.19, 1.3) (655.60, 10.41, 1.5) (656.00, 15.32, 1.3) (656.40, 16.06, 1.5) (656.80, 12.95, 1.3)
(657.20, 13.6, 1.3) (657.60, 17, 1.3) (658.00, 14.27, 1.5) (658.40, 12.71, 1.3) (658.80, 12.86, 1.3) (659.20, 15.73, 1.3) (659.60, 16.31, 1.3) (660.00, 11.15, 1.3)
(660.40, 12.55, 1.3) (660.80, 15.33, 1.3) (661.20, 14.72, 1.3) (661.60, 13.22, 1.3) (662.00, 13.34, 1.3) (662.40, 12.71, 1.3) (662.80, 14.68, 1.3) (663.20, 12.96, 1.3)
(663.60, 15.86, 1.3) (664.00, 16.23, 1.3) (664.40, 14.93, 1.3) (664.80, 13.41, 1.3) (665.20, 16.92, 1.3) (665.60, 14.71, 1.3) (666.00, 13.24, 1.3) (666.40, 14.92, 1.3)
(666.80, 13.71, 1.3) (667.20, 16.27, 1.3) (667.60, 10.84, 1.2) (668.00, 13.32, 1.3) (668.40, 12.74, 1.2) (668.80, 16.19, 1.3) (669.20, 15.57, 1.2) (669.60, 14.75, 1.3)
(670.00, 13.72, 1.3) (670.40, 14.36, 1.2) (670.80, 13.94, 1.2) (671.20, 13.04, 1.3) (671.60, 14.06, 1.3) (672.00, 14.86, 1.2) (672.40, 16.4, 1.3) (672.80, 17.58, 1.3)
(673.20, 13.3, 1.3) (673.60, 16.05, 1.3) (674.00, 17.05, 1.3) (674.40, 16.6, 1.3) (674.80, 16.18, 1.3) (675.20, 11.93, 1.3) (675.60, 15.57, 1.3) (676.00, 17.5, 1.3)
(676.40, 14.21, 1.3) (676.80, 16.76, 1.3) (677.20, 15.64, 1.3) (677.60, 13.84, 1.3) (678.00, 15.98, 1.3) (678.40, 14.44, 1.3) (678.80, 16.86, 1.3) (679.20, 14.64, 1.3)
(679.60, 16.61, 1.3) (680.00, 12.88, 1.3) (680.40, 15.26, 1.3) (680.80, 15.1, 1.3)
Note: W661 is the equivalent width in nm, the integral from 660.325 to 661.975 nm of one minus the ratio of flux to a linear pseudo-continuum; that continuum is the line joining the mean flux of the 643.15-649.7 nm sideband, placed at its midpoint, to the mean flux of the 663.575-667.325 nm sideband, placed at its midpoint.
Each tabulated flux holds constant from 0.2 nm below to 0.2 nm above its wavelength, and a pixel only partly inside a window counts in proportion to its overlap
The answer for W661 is 0.10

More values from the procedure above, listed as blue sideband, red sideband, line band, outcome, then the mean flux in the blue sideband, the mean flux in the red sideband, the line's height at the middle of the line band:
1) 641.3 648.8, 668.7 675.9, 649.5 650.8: -0.027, 14.7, 15.1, 14.8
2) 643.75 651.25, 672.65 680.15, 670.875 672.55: 0.095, 14.9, 15.5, 15.4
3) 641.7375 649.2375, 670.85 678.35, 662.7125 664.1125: 0.019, 14.7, 15.3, 15.1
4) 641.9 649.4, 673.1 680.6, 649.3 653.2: 0.033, 14.6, 15.4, 14.7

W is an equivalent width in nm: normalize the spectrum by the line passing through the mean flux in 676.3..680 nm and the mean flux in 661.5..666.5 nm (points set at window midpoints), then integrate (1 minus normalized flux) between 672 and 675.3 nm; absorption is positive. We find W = -0.145 nm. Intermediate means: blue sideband 14.4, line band 15.7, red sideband 15.3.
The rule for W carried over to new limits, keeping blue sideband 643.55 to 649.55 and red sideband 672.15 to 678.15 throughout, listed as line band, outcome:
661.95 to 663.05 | 0.12 nm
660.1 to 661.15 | 0.10 nm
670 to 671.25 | 0.13 nm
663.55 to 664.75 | -0.01 nm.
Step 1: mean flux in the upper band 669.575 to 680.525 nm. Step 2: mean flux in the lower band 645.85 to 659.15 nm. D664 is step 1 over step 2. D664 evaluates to 1.1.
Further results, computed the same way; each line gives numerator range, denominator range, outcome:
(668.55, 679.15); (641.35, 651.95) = 1.04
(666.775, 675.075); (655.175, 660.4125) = 1.07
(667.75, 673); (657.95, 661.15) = 1.05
